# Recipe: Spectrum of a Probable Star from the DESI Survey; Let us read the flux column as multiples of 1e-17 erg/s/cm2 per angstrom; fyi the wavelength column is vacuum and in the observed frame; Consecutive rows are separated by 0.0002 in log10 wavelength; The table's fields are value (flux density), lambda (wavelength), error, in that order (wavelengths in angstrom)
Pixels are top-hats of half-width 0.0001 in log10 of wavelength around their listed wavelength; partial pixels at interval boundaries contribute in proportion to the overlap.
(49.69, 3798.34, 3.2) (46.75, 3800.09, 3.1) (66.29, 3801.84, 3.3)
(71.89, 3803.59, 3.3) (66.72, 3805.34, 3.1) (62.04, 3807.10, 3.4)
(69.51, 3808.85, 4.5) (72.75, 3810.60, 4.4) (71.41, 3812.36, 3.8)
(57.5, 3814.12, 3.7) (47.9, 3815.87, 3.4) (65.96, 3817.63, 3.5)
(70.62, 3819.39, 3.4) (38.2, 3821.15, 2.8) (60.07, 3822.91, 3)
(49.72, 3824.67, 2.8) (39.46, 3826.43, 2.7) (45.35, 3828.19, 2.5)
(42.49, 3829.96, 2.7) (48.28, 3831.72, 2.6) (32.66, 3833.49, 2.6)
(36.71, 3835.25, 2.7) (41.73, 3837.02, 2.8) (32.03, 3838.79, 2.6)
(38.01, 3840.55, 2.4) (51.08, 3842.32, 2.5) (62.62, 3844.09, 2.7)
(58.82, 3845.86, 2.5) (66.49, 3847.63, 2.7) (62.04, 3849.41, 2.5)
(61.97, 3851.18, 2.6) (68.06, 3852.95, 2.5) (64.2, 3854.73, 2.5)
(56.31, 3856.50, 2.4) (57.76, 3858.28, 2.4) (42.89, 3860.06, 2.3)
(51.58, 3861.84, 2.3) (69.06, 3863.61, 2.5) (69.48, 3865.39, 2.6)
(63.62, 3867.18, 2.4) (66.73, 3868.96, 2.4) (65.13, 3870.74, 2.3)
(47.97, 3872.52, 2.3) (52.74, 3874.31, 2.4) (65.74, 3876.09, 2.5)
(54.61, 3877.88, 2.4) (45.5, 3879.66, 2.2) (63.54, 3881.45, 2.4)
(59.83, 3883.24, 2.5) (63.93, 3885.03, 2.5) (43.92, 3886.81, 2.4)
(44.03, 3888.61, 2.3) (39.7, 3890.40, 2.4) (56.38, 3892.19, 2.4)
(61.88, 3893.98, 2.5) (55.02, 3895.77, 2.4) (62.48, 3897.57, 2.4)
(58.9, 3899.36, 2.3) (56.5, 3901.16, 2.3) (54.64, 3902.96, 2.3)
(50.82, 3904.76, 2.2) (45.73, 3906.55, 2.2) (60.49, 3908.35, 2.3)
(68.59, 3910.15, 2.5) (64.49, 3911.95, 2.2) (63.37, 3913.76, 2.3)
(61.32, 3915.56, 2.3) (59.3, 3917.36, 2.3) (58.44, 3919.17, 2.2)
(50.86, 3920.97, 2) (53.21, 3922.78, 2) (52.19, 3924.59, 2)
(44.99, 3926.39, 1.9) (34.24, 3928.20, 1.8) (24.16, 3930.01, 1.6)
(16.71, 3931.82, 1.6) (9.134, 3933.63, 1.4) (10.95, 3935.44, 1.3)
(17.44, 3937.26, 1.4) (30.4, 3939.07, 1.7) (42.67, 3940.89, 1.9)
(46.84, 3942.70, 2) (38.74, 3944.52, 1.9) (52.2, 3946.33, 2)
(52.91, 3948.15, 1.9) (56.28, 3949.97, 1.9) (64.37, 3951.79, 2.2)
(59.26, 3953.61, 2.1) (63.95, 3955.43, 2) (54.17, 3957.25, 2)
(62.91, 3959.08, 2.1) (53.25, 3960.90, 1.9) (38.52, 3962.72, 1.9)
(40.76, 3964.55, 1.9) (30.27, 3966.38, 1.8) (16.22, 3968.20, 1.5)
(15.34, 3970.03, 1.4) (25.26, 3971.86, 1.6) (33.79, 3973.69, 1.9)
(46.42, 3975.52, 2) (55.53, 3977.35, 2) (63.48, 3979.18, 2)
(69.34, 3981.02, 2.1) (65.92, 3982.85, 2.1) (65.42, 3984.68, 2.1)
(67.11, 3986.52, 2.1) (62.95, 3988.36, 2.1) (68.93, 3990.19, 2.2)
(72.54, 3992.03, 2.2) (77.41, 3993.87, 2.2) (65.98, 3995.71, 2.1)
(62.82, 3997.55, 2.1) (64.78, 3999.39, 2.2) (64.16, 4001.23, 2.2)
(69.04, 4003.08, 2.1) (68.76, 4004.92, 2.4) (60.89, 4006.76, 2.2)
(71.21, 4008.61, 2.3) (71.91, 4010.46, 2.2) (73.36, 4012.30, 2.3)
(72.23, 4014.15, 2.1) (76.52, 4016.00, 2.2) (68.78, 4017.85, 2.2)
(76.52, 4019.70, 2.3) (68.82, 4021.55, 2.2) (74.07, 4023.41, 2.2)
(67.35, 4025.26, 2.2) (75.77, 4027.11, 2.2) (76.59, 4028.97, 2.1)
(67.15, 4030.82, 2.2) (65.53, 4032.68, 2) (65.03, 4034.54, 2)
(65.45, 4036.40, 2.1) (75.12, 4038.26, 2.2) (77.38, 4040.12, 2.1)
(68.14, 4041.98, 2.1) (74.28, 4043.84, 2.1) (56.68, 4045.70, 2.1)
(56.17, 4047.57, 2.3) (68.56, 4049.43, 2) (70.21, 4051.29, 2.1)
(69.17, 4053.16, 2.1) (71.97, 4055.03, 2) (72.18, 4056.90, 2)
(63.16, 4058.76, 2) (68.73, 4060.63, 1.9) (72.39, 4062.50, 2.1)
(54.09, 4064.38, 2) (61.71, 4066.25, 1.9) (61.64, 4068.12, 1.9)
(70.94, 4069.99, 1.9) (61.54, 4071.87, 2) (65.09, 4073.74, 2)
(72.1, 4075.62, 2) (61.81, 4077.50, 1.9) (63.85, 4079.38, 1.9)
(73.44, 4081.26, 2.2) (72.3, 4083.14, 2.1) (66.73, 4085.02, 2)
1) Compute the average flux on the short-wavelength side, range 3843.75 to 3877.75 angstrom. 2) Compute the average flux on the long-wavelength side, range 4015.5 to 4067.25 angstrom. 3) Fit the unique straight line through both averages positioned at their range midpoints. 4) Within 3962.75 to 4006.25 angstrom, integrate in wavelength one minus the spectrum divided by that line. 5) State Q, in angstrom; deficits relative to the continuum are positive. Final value 7.37 angstrom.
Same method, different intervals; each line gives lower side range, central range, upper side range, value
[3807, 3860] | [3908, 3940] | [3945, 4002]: 6.7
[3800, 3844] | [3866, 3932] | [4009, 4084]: 4.7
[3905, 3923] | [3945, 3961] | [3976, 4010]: 1.3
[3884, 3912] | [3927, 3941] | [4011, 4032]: 8.8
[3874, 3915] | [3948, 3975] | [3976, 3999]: 8.1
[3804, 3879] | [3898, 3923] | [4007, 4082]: 1.0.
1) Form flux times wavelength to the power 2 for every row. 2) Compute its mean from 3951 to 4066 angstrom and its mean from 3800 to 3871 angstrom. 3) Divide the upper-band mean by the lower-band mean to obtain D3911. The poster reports 1.22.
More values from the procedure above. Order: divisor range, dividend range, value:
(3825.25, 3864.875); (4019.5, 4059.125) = 1.48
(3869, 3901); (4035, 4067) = 1.31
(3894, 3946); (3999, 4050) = 1.58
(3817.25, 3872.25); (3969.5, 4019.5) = 1.26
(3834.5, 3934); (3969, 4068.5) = 1.30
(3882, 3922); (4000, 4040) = 1.32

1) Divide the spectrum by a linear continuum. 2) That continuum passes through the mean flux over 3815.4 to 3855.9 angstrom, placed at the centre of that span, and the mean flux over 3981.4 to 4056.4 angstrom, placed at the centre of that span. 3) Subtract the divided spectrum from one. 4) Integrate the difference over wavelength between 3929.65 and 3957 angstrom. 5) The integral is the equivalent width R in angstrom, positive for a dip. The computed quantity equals 9.9 angstrom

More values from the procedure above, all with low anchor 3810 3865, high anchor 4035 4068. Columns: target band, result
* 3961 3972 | 5.7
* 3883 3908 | 1.5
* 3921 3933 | 4.3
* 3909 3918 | -0.8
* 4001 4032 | -2.8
